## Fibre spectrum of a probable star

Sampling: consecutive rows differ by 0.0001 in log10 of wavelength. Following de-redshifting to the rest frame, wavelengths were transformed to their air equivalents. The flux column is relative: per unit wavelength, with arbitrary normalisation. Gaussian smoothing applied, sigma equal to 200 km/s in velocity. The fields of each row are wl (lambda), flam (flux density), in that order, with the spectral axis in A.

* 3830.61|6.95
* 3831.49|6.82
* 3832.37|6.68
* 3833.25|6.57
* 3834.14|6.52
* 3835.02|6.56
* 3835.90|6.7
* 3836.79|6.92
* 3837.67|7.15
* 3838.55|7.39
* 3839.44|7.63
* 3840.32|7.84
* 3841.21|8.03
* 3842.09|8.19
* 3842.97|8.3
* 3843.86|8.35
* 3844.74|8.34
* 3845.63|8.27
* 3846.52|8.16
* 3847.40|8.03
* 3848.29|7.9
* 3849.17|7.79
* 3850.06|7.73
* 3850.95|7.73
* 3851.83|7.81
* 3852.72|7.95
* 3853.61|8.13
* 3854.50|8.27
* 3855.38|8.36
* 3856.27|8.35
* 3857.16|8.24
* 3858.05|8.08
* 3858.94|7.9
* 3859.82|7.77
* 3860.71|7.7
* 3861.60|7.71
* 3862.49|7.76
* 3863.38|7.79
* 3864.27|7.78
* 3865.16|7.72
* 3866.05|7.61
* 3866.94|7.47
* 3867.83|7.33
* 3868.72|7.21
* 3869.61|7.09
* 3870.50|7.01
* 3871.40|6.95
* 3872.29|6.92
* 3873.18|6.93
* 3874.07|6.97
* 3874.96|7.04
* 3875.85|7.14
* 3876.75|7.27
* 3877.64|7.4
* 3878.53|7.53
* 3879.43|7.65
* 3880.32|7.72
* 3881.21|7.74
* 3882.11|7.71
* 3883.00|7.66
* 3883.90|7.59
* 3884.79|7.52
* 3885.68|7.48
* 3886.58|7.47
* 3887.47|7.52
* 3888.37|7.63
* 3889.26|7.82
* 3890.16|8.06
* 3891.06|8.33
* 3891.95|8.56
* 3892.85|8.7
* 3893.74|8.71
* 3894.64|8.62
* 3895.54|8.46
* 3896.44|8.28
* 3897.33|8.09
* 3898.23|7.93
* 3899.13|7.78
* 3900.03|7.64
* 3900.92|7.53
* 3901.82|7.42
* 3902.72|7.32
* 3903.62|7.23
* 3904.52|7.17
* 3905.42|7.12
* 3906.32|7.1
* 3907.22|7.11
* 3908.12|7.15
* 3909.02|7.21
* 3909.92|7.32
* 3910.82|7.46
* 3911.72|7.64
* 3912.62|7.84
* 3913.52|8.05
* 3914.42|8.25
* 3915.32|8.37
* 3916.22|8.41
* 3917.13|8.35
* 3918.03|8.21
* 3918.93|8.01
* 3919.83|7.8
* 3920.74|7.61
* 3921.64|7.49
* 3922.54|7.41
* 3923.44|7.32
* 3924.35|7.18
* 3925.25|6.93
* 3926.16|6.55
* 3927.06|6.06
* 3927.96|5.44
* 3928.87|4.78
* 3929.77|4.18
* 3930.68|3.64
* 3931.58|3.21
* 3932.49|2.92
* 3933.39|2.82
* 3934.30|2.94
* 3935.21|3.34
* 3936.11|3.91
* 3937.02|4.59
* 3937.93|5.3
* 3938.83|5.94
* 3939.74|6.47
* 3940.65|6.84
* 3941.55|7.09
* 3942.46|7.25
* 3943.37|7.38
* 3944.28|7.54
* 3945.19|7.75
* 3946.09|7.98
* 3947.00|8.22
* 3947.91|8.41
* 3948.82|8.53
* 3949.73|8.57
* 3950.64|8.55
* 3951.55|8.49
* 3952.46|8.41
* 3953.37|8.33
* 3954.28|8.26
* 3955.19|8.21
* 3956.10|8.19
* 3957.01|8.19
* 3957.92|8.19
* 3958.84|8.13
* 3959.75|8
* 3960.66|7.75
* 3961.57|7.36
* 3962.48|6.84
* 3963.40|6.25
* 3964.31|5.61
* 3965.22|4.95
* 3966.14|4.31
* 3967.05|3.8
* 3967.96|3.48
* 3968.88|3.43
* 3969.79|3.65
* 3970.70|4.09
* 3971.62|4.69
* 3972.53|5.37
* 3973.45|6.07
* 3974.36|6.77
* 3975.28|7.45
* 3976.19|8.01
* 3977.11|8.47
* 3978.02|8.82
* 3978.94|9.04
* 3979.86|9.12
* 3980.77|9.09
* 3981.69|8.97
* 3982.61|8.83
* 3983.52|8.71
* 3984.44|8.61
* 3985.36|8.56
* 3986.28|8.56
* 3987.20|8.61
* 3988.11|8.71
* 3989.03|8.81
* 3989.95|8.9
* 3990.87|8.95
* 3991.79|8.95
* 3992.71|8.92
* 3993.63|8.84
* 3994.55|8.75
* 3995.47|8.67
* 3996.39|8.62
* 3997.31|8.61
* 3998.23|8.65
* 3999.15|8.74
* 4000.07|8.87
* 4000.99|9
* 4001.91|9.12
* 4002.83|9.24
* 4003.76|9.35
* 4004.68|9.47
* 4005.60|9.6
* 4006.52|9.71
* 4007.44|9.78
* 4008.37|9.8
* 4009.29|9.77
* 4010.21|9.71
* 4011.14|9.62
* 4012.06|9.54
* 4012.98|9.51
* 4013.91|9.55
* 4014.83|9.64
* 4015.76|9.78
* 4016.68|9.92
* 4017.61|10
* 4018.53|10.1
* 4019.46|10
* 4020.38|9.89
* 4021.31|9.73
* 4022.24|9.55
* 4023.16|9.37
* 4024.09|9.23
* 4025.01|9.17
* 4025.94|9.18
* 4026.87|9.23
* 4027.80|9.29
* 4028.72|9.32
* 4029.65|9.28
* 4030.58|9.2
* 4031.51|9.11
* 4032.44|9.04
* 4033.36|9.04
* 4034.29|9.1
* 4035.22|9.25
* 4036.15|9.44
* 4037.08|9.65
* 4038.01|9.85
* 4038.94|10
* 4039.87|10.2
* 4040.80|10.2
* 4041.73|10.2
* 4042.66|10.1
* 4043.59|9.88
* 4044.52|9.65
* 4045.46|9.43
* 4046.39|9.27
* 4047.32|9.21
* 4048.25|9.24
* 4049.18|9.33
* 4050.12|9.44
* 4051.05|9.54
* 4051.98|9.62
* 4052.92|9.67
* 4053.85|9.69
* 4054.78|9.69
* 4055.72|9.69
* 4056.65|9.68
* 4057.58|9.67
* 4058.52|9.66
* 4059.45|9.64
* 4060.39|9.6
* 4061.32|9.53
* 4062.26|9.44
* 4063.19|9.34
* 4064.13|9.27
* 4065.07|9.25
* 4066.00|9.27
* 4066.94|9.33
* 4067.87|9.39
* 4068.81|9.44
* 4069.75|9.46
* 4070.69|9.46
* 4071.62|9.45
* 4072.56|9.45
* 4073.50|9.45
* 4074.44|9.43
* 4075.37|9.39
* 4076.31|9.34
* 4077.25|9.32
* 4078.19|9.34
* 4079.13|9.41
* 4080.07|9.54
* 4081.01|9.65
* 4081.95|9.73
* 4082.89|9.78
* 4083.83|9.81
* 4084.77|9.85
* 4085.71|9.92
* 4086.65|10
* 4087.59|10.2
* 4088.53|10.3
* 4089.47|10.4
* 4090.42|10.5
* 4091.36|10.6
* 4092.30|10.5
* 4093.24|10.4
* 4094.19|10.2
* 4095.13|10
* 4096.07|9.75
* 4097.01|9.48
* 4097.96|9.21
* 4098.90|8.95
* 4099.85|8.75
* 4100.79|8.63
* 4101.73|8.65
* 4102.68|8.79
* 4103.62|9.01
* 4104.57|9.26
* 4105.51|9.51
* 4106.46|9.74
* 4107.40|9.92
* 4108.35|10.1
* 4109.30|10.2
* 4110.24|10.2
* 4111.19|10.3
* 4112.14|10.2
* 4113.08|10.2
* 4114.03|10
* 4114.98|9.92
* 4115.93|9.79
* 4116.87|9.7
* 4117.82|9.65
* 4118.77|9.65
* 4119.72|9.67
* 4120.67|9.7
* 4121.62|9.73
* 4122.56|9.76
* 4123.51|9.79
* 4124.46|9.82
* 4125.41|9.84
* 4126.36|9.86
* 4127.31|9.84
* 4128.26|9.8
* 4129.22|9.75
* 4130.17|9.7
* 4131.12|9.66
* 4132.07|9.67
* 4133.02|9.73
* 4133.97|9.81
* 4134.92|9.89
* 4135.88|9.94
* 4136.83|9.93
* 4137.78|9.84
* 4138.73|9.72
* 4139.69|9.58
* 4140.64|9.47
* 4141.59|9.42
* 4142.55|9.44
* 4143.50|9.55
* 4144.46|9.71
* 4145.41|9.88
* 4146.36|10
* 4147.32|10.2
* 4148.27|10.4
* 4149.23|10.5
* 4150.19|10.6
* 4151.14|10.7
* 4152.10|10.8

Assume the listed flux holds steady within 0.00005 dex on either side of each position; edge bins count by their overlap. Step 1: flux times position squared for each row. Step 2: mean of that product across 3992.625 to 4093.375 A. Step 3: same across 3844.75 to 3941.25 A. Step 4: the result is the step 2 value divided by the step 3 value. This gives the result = 1.43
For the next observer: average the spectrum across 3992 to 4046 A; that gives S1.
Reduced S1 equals 9.44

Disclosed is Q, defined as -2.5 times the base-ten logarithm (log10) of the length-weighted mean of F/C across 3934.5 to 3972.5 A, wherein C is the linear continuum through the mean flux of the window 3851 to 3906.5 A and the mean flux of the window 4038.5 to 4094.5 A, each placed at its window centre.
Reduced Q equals 0.27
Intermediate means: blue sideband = 7.69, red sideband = 9.69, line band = 6.6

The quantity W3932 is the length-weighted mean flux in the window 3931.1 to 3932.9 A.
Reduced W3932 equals 3.08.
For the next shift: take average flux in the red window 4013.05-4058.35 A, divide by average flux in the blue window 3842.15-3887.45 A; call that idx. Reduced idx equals 1.24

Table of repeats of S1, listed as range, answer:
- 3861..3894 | 7.58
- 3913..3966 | 6.83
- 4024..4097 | 9.61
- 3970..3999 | 8.14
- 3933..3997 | 7.23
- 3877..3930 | 7.55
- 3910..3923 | 7.91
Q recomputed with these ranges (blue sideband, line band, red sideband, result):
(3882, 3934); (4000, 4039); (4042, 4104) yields -0.081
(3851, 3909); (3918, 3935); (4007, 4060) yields 0.395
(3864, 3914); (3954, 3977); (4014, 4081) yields 0.327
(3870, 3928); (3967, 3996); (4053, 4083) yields 0.124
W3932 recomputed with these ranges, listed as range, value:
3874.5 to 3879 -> 7.27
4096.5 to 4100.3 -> 9.09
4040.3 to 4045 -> 10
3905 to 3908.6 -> 7.12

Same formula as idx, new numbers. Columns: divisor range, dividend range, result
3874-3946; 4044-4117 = 1.37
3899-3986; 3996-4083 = 1.37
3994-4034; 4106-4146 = 1.05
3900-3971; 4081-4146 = 1.46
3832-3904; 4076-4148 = 1.27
